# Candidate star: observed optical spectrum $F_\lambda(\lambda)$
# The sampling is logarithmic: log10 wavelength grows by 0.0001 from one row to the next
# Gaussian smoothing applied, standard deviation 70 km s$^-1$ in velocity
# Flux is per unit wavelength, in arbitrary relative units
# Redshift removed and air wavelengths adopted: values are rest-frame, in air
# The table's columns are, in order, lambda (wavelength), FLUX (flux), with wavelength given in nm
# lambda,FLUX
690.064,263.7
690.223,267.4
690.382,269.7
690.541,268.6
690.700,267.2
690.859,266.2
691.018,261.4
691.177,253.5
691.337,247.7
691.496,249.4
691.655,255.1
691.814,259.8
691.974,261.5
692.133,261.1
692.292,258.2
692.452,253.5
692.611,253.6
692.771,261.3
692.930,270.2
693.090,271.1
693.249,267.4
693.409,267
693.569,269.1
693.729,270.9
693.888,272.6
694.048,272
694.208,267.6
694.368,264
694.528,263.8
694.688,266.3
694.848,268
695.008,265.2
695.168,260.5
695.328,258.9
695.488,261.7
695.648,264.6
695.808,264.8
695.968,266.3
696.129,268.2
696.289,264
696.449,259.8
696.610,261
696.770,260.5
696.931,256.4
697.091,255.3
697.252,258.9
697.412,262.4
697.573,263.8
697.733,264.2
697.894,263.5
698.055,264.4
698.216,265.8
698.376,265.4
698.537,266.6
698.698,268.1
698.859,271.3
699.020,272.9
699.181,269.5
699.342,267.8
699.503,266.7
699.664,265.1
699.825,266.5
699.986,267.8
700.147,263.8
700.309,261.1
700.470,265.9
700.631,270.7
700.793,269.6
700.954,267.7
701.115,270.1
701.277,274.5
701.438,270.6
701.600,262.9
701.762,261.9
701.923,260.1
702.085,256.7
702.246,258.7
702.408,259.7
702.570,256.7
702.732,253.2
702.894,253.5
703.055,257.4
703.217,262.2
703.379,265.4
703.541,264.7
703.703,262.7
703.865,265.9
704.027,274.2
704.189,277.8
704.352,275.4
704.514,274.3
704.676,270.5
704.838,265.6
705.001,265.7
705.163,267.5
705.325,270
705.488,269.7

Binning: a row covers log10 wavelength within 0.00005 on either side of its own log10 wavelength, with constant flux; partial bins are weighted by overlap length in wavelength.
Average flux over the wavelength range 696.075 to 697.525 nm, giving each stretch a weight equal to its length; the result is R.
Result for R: 261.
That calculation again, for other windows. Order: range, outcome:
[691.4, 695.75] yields 263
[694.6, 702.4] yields 265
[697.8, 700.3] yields 267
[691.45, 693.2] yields 260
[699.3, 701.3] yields 267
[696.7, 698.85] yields 263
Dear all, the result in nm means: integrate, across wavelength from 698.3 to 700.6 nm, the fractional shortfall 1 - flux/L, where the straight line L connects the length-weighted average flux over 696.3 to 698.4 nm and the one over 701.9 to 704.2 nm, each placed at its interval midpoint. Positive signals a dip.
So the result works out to -0.048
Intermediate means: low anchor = 262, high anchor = 262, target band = 267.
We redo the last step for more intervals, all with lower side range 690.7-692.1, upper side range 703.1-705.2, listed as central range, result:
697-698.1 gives 0.00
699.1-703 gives 0.02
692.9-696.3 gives -0.08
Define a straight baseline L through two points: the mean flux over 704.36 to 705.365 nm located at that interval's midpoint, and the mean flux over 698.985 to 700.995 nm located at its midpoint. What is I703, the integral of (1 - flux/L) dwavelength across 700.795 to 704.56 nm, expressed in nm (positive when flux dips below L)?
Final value 0.05 nm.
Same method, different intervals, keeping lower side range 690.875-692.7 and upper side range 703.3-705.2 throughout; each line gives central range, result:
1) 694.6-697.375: -0.02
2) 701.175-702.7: 0.03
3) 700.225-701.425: -0.01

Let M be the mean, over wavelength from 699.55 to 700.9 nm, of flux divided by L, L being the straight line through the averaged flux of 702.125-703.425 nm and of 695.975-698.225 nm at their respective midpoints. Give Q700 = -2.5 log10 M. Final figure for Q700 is -0.03 mag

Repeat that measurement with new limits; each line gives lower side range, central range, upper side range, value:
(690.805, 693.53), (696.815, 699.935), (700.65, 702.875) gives -0.012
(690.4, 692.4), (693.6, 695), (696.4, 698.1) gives -0.033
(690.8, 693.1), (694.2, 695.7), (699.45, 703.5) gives -0.016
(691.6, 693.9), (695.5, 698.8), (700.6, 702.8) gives 0.001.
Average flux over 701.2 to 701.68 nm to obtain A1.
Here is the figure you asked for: 269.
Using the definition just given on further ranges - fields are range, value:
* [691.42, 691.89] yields 255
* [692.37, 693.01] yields 260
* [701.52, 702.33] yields 260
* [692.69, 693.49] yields 267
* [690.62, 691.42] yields 259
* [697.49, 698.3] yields 264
